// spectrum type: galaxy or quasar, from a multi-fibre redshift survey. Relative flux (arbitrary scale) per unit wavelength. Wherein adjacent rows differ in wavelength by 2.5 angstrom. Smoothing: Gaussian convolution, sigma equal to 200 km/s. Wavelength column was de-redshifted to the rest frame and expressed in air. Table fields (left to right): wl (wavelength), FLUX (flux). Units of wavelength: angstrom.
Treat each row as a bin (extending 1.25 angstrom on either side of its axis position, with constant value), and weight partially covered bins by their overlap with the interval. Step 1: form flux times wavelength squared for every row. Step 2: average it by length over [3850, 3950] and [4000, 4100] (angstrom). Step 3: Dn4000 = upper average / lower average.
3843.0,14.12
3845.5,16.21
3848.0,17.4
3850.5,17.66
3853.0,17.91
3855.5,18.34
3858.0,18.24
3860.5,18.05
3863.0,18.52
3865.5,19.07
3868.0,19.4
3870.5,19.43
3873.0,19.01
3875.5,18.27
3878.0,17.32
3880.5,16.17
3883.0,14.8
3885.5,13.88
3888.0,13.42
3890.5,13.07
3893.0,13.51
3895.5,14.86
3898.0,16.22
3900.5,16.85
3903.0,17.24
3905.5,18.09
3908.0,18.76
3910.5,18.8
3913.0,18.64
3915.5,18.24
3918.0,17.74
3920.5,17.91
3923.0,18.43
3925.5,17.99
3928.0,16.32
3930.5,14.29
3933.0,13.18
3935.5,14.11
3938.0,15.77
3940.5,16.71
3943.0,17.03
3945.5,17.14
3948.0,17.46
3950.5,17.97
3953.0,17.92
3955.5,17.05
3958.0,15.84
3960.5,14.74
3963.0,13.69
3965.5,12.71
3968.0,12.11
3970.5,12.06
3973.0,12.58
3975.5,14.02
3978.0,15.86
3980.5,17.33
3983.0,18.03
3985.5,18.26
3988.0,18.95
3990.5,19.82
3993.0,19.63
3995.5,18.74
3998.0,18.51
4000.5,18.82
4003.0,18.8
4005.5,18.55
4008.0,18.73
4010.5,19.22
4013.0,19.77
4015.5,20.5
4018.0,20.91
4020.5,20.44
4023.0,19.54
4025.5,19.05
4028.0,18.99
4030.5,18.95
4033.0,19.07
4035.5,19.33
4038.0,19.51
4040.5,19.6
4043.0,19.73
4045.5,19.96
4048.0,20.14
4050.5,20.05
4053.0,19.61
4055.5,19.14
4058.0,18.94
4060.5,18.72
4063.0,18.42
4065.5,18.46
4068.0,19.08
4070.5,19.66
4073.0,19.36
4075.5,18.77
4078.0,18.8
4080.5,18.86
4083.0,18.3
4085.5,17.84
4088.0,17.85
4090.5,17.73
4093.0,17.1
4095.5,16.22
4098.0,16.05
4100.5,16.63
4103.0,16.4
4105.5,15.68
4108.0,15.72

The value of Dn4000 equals 1.21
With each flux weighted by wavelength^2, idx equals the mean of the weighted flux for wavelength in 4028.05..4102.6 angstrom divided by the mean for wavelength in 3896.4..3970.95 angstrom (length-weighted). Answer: 1.22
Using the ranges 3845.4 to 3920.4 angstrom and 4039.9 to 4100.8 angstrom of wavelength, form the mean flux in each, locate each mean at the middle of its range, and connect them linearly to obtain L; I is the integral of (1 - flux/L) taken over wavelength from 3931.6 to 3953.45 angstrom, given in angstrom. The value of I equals 1.7 angstrom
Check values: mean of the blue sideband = 17.2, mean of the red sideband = 18.6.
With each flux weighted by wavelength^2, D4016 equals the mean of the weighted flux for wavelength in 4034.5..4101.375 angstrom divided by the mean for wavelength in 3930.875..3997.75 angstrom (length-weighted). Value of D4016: 1.22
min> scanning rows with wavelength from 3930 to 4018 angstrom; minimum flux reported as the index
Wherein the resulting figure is 12.06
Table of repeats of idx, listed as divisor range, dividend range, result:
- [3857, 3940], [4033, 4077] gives 1.24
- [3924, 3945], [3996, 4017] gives 1.26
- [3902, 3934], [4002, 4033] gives 1.18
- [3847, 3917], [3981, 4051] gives 1.20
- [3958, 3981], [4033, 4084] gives 1.45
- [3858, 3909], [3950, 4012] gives 1.05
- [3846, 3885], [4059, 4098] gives 1.14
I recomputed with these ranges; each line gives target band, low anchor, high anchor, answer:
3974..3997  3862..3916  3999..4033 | 1.2 angstrom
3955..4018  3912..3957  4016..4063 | 4.1 angstrom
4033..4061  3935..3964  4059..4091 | -2.2 angstrom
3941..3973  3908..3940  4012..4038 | 4.2 angstrom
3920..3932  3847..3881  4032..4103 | 1.0 angstrom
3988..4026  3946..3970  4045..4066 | -4.4 angstrom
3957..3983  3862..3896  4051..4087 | 5.0 angstrom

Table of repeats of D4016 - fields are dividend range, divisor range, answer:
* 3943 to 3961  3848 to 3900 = 1.05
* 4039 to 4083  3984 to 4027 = 1.02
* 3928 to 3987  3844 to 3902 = 0.96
